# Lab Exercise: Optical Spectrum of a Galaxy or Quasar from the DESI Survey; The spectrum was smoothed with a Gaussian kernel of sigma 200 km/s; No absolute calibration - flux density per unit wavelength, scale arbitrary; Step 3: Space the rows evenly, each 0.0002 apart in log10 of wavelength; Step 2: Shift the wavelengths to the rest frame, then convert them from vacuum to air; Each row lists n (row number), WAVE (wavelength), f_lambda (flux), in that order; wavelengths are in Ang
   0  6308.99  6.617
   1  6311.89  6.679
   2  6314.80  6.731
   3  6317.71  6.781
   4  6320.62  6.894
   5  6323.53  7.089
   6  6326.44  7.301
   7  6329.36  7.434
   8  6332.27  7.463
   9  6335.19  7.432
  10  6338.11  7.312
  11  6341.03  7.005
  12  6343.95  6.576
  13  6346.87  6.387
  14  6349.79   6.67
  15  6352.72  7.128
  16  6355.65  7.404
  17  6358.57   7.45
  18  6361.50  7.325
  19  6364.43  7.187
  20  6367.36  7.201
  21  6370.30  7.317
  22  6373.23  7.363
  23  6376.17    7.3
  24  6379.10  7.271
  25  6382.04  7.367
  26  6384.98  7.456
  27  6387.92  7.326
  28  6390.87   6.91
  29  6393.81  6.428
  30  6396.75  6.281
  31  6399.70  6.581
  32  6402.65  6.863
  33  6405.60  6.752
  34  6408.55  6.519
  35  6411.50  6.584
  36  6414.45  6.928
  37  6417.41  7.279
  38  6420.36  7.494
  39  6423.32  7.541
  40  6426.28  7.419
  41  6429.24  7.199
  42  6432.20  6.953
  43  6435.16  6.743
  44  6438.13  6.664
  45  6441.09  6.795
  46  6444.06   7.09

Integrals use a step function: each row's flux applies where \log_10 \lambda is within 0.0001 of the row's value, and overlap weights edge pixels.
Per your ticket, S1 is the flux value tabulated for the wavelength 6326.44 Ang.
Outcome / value 7.301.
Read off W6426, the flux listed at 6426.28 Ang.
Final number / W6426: 7.419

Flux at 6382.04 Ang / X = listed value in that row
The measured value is 7.367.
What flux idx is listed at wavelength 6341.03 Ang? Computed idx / 7.005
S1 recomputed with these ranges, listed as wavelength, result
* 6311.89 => 6.679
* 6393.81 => 6.428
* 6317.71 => 6.781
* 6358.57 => 7.45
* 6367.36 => 7.201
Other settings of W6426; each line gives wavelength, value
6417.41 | 7.279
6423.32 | 7.541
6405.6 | 6.752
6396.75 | 6.281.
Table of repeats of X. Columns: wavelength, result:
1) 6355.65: 7.404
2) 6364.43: 7.187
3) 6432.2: 6.953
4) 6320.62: 6.894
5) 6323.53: 7.089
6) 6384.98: 7.456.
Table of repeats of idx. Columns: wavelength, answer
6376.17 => 7.3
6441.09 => 6.795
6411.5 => 6.584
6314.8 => 6.731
